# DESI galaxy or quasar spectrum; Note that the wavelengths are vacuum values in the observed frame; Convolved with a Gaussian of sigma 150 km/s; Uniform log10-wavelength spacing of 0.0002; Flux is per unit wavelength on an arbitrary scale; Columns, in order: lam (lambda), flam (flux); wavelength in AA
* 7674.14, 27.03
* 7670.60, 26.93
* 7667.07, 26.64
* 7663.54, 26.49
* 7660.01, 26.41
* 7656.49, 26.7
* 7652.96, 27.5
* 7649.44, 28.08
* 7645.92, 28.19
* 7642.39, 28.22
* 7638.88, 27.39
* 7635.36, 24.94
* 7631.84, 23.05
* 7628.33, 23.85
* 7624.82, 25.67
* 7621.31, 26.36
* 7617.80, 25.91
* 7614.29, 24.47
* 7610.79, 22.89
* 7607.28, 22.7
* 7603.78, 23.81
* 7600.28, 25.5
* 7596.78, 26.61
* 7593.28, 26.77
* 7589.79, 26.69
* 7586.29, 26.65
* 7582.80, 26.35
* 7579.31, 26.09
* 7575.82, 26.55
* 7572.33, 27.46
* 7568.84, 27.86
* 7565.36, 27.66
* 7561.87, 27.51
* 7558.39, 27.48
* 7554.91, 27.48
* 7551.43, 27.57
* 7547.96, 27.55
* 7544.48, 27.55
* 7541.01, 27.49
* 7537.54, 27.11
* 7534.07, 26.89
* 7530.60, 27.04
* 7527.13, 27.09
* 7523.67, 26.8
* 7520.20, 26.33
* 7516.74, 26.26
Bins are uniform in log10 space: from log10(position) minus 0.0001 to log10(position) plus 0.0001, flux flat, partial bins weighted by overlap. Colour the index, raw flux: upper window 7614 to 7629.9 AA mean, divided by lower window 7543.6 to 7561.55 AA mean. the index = 0.9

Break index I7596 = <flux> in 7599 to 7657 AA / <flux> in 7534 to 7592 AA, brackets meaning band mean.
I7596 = 0.94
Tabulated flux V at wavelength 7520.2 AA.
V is 26.33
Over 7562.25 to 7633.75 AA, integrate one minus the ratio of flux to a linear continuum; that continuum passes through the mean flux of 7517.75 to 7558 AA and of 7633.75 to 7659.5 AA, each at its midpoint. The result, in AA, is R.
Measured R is 4.1 AA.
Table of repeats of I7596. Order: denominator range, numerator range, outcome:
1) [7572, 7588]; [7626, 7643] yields 0.95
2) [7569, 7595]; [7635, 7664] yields 1.02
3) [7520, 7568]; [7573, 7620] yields 0.93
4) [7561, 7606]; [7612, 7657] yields 0.99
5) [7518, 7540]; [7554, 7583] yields 1.01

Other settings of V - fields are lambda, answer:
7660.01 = 26.41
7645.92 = 28.19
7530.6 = 27.04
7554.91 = 27.48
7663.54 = 26.49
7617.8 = 25.91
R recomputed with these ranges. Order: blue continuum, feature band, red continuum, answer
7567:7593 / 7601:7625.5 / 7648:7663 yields 2.2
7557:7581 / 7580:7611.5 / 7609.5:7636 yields 0.6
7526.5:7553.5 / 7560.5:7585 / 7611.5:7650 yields -0.2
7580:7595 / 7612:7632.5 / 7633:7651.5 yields 1.6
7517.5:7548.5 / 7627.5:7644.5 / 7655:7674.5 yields 0.7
